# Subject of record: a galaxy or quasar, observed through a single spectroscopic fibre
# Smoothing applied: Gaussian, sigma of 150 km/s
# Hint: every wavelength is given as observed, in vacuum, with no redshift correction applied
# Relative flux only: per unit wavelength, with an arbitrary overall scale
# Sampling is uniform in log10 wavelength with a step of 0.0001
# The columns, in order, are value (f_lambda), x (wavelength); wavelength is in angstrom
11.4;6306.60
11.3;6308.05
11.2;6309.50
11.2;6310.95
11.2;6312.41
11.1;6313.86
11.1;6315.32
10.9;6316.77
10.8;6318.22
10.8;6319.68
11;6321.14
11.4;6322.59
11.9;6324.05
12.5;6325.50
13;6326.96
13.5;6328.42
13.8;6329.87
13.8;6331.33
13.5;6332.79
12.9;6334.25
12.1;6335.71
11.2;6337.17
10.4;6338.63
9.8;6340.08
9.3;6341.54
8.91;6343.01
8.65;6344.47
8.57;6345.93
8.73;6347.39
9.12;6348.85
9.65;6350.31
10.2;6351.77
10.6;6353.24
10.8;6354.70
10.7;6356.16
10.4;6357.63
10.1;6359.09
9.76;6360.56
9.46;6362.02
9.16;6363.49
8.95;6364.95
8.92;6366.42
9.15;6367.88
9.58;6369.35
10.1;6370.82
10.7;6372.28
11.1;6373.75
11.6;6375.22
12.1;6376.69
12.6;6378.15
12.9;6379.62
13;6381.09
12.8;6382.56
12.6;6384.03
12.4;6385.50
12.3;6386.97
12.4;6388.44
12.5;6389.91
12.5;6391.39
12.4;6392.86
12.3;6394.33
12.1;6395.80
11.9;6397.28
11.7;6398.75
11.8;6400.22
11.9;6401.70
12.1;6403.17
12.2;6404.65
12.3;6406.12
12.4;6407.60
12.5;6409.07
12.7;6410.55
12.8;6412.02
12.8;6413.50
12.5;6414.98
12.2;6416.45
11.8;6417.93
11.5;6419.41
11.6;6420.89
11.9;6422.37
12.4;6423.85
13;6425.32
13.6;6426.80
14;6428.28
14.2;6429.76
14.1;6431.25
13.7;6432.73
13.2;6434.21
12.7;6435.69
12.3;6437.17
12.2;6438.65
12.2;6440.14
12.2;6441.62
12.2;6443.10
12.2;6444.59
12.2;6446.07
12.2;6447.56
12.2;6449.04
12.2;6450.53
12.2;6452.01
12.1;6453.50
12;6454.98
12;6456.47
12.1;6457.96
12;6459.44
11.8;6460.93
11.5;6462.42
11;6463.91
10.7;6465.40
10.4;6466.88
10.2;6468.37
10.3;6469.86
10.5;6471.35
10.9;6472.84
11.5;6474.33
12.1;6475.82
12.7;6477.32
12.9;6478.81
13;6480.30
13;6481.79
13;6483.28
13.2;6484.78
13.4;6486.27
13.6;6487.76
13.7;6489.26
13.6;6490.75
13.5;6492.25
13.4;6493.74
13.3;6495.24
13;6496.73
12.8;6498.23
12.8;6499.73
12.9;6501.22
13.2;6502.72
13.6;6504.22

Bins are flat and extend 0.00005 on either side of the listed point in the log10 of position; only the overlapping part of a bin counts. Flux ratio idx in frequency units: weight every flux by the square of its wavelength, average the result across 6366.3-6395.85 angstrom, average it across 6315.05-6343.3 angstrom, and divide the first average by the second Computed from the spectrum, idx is 1.0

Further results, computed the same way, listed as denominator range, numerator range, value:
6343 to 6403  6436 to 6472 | 1.10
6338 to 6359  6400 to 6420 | 1.29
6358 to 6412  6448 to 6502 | 1.09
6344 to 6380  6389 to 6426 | 1.22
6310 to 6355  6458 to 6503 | 1.17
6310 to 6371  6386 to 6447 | 1.20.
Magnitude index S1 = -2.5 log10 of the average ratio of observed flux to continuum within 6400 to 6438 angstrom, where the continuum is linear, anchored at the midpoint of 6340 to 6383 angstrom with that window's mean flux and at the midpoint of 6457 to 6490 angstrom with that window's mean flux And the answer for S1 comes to -0.14 mag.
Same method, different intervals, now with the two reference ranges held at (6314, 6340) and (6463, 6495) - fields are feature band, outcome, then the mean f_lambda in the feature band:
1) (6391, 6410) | -0.01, 12.2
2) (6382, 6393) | -0.04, 12.5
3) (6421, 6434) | -0.10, 13.3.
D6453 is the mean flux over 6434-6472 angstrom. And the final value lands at 11.8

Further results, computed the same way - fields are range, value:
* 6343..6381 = 10.2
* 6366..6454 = 12.2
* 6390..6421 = 12.2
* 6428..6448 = 12.8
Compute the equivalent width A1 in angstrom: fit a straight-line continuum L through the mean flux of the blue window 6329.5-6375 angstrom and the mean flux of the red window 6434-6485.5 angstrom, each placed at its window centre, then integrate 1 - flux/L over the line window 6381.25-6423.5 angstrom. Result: -4.5 angstrom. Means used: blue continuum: 10.3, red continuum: 12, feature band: 12.3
